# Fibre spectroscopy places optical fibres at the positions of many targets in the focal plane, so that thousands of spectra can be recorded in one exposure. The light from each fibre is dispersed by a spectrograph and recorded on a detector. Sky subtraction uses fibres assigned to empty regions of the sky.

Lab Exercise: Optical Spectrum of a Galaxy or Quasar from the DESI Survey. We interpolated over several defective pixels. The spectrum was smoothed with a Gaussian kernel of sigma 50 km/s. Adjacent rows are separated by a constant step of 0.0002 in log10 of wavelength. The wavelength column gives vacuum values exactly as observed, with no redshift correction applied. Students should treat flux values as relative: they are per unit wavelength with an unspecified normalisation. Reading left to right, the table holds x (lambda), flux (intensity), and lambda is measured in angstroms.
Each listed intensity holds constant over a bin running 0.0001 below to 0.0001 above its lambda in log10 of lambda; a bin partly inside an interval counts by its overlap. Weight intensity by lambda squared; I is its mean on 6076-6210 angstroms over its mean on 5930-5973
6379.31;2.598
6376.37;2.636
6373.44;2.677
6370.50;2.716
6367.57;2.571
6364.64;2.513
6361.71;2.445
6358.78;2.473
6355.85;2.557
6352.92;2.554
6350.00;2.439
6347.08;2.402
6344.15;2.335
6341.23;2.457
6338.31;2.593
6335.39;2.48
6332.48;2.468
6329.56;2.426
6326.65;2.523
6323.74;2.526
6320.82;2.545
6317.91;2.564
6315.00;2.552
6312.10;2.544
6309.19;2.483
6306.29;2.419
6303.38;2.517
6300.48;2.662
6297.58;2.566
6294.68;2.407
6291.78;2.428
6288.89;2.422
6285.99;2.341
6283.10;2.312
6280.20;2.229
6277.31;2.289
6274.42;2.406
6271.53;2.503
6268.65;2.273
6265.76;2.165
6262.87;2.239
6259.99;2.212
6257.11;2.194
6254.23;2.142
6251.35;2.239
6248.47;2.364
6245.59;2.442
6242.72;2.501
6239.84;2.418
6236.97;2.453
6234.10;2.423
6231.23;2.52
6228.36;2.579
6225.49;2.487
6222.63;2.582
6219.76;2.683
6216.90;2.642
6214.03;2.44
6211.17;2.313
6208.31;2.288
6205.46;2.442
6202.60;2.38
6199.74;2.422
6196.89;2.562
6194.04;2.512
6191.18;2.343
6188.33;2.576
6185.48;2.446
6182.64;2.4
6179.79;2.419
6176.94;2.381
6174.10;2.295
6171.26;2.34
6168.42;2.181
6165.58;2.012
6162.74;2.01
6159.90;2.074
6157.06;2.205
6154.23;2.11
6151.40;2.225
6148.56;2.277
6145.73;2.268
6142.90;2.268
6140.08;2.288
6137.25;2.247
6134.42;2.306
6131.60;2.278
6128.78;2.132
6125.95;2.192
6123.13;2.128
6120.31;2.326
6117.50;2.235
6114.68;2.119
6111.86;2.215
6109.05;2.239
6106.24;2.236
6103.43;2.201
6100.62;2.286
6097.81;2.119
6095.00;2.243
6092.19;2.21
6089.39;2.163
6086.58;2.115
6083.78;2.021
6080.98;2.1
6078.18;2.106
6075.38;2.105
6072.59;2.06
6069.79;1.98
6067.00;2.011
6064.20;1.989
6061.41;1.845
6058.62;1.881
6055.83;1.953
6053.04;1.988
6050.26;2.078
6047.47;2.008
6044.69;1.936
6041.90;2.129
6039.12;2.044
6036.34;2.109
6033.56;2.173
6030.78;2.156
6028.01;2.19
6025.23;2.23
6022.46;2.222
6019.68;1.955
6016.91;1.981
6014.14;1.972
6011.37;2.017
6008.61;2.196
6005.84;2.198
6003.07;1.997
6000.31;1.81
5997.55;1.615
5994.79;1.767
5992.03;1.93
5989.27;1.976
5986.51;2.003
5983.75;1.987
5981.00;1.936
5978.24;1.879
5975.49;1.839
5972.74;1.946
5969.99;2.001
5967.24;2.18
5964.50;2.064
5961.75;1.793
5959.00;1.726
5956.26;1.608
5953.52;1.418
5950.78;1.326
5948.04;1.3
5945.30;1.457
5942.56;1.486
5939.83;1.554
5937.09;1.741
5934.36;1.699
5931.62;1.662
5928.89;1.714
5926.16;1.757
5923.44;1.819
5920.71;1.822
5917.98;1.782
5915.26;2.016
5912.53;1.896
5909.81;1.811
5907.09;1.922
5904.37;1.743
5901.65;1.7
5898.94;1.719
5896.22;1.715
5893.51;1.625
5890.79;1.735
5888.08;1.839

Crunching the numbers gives 1.4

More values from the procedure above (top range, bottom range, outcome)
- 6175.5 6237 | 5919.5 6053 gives 1.41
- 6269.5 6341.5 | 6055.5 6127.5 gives 1.25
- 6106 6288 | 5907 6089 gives 1.30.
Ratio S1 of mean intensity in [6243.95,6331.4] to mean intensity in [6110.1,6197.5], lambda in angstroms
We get 1.1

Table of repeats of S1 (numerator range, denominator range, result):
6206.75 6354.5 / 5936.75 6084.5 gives 1.26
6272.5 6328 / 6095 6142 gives 1.11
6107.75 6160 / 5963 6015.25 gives 1.13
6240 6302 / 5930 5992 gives 1.34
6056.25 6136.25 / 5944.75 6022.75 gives 1.14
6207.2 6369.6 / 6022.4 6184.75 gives 1.13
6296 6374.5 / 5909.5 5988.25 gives 1.43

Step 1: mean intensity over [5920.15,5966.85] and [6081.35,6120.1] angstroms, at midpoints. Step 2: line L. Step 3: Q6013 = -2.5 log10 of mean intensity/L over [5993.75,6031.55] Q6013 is -0.07 mag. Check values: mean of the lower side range 1.65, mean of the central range 2.02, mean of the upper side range 2.19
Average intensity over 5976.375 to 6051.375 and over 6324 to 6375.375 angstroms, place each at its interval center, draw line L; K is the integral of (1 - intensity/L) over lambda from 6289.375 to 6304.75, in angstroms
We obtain -0.5 angstroms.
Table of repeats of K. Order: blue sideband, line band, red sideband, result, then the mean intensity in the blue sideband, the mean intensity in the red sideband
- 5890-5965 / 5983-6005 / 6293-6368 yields -0.75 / 1.7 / 2.5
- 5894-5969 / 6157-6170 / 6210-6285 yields 0.71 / 1.72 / 2.39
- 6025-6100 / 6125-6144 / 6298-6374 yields -0.49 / 2.07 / 2.52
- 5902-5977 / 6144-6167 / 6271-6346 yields 0.14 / 1.74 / 2.46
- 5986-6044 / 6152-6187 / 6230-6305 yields 0.00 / 2.03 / 2.37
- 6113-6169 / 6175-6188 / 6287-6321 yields -0.85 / 2.19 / 2.51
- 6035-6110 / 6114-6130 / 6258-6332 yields -0.28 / 2.08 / 2.42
